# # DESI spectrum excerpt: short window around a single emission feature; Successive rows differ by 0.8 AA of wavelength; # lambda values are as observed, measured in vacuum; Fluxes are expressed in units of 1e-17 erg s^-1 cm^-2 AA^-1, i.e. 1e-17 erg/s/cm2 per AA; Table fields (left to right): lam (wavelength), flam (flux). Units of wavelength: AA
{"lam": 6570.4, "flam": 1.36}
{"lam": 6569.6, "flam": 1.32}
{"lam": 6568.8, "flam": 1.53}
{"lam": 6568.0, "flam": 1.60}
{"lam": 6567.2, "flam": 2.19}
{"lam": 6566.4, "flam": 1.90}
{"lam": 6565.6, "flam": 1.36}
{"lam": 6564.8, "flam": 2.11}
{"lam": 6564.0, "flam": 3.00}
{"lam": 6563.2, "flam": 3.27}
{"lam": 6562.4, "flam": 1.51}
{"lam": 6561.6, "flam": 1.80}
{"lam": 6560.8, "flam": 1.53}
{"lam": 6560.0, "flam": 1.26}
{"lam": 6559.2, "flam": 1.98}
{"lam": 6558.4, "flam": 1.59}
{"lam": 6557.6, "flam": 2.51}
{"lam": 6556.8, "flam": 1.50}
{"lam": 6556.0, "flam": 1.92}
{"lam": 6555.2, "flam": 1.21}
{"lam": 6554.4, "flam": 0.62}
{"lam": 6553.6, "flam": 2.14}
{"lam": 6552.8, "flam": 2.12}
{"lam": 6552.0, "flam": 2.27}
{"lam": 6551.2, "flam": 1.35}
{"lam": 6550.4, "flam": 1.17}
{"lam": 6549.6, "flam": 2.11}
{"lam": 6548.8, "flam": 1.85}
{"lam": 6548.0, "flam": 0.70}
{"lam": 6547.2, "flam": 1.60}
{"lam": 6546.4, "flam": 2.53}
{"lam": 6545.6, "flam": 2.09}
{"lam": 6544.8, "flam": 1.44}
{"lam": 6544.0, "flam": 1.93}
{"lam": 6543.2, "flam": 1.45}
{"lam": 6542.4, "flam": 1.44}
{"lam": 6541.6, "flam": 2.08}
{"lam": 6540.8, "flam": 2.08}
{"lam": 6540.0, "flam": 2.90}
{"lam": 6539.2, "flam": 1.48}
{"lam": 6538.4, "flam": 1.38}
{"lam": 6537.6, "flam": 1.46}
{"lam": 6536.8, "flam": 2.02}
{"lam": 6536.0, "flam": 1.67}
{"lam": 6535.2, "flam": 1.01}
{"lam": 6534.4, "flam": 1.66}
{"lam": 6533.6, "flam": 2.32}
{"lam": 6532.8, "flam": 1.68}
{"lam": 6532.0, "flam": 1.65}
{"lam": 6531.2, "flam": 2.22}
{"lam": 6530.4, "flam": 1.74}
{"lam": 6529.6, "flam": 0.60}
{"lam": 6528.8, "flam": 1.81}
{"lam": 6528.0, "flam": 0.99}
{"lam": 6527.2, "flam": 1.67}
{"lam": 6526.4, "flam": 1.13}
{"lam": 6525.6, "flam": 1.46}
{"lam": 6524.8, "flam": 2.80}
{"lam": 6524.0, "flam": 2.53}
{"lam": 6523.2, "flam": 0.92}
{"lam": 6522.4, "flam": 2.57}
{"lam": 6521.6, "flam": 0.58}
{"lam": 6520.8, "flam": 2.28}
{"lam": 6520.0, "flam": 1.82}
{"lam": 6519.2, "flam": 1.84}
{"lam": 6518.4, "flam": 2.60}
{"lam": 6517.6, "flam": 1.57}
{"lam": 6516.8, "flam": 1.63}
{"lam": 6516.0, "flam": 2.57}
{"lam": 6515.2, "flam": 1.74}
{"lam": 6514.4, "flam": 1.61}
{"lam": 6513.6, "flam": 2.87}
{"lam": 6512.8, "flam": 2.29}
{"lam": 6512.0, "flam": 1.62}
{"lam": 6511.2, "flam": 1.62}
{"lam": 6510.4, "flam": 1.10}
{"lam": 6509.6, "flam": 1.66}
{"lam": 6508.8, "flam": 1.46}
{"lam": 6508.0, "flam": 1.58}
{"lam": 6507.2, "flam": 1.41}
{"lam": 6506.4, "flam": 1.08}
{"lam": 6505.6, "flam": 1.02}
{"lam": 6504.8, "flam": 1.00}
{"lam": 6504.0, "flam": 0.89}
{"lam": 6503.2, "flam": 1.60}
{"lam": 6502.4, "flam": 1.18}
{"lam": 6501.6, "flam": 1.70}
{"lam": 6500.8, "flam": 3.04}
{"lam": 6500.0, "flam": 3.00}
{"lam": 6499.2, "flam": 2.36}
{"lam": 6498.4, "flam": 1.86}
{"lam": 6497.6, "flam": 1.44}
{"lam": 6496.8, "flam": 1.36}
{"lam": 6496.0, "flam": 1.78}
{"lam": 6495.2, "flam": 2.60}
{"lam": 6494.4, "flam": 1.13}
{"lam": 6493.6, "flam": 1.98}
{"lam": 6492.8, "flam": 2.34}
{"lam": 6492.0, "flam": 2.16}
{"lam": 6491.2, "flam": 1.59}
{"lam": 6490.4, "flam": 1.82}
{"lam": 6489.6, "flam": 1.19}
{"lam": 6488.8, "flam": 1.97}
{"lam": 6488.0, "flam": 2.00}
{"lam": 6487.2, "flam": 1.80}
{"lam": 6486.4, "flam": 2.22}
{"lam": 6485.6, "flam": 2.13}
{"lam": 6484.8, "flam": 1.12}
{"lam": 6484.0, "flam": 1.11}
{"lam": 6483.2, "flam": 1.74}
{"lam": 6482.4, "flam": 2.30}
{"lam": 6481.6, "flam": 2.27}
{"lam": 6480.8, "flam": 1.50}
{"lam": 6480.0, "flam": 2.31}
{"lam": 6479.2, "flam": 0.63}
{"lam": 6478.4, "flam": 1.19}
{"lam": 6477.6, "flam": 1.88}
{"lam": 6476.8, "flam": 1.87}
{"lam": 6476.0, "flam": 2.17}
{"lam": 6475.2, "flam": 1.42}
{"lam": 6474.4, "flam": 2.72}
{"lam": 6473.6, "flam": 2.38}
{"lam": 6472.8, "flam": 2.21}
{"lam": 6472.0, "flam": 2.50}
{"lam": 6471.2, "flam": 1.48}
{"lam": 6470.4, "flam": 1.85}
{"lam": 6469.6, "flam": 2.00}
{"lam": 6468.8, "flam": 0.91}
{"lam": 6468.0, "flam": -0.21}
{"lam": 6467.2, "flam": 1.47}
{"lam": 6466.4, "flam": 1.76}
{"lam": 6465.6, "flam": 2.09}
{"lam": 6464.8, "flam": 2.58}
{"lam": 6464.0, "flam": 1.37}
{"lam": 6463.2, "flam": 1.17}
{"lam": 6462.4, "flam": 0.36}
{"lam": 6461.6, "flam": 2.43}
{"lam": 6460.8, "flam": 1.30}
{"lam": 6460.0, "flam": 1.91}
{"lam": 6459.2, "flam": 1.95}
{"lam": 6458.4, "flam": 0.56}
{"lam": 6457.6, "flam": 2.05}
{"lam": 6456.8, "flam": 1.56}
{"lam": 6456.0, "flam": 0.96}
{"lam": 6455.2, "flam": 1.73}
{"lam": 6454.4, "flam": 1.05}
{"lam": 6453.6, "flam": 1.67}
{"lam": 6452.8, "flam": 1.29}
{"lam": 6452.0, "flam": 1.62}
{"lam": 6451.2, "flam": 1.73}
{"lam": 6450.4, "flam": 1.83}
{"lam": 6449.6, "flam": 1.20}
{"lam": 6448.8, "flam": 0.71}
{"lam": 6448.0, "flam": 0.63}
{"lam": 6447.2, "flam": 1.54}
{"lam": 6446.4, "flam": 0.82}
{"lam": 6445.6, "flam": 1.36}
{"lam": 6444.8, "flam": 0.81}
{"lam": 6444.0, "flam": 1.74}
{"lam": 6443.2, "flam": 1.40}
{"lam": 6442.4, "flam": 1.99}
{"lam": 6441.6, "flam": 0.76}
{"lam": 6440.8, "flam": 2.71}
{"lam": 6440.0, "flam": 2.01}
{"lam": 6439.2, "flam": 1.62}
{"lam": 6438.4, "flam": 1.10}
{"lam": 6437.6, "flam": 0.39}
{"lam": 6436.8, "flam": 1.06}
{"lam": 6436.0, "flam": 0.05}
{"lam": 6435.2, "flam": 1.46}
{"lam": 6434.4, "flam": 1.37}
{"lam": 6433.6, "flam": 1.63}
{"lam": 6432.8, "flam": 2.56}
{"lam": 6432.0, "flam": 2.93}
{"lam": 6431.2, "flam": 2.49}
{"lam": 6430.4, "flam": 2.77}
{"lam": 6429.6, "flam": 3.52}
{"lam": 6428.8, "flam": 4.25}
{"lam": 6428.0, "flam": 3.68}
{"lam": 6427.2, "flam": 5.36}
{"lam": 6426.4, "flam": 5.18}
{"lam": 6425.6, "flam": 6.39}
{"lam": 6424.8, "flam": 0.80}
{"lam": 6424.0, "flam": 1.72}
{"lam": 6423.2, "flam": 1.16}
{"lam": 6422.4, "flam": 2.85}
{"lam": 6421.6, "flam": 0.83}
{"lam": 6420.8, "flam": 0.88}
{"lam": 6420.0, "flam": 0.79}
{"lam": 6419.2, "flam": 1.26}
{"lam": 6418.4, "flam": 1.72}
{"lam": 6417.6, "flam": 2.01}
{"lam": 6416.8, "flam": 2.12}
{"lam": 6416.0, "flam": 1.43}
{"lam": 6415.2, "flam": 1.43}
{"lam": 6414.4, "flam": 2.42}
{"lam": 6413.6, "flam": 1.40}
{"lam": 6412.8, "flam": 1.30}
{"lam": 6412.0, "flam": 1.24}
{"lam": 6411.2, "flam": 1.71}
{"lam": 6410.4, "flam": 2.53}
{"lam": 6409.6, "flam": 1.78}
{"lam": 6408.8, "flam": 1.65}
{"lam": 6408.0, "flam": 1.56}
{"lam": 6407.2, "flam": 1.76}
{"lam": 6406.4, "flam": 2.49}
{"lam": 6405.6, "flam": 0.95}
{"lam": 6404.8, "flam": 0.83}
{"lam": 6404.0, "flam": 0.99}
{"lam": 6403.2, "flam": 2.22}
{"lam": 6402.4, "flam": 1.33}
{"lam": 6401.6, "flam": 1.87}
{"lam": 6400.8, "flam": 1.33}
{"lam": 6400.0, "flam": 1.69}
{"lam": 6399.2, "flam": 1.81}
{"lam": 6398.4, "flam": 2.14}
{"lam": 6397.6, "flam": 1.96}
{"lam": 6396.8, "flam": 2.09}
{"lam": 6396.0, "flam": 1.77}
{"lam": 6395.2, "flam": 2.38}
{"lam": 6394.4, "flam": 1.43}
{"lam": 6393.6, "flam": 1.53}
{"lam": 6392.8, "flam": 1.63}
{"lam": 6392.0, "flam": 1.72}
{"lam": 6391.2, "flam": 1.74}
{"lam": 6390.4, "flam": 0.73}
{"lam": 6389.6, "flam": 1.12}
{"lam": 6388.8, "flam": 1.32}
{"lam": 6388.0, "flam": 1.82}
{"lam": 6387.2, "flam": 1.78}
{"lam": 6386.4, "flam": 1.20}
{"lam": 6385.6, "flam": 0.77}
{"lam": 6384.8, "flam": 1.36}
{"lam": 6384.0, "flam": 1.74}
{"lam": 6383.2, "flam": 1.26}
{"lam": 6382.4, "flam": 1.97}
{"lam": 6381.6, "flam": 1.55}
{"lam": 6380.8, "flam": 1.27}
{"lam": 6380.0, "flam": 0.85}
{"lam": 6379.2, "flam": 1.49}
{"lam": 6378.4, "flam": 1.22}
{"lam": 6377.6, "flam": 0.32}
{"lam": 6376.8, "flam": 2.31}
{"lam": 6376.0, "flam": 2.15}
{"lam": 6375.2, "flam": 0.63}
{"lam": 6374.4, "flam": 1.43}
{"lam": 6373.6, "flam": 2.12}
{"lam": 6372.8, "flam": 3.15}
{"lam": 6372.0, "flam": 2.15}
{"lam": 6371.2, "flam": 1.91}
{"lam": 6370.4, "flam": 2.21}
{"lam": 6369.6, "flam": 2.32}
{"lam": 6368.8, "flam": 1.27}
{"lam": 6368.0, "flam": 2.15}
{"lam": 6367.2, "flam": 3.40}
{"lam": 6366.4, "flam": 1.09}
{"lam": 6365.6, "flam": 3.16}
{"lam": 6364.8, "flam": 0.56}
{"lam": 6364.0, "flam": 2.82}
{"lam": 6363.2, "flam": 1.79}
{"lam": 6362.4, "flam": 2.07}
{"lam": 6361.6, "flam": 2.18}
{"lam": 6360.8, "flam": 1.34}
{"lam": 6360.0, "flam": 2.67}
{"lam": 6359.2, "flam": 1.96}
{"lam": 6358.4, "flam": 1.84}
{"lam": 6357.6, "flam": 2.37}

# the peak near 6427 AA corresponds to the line H-beta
